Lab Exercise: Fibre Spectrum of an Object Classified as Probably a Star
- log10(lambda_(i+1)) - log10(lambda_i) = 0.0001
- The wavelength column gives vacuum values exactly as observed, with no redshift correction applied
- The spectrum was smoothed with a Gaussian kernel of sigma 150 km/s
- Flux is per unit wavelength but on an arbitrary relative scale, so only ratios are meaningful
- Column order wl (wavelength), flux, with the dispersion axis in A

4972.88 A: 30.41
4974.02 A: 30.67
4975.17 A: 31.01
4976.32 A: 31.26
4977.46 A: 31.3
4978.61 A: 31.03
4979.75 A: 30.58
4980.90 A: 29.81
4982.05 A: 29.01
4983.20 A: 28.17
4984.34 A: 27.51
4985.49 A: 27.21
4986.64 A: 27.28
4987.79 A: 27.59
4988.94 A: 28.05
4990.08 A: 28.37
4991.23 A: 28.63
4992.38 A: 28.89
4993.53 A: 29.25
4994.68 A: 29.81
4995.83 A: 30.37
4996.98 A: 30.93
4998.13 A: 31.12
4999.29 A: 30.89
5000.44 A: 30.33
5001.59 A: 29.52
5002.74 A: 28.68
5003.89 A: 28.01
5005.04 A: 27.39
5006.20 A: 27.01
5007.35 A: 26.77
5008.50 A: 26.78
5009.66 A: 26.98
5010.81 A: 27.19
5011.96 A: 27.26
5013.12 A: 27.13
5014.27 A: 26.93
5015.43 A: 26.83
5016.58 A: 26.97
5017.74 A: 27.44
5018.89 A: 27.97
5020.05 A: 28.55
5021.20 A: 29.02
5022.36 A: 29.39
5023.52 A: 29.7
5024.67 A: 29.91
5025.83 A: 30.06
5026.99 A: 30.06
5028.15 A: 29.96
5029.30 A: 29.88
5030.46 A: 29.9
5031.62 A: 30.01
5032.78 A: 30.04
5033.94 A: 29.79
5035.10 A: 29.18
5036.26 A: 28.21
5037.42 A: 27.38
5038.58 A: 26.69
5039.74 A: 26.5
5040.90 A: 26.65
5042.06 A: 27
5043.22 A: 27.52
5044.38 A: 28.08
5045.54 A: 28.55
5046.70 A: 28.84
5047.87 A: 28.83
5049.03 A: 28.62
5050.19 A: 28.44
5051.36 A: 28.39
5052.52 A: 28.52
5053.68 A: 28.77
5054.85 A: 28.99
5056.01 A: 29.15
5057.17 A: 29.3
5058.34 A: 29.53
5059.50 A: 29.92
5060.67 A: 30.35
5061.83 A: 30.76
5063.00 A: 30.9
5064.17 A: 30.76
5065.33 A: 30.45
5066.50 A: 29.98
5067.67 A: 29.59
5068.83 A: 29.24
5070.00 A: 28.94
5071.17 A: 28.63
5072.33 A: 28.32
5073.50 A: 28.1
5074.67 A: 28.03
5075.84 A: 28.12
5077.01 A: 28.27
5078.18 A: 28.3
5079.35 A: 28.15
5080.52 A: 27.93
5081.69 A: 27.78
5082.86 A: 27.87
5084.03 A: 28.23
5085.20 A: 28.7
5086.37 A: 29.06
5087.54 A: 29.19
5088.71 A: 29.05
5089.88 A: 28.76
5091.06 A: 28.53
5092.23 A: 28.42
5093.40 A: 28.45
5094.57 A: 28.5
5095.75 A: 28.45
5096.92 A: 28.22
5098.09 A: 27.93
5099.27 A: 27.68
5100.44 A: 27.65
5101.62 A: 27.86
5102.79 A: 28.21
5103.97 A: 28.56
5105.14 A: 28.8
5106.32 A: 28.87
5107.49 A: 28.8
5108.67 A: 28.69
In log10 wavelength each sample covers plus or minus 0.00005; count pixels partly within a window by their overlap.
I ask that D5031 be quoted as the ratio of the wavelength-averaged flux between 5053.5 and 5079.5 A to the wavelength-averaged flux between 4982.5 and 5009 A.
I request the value 1.0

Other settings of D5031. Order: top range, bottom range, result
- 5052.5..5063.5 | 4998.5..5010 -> 1.05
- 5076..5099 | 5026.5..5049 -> 0.99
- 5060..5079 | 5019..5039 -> 1.00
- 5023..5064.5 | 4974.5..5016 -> 1.01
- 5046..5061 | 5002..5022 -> 1.05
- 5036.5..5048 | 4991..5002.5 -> 0.92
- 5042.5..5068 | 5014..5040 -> 1.02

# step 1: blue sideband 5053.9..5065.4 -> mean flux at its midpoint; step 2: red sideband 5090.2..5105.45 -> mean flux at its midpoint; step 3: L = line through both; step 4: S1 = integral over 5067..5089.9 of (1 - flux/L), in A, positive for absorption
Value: 0.5 A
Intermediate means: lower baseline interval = 30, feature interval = 28.5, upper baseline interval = 28.2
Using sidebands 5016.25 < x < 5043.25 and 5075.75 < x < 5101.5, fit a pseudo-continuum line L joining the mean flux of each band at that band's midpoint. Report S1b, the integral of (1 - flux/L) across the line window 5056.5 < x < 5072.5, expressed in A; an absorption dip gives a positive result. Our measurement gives -0.7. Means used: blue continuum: 28.7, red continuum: 28.3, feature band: 29.8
